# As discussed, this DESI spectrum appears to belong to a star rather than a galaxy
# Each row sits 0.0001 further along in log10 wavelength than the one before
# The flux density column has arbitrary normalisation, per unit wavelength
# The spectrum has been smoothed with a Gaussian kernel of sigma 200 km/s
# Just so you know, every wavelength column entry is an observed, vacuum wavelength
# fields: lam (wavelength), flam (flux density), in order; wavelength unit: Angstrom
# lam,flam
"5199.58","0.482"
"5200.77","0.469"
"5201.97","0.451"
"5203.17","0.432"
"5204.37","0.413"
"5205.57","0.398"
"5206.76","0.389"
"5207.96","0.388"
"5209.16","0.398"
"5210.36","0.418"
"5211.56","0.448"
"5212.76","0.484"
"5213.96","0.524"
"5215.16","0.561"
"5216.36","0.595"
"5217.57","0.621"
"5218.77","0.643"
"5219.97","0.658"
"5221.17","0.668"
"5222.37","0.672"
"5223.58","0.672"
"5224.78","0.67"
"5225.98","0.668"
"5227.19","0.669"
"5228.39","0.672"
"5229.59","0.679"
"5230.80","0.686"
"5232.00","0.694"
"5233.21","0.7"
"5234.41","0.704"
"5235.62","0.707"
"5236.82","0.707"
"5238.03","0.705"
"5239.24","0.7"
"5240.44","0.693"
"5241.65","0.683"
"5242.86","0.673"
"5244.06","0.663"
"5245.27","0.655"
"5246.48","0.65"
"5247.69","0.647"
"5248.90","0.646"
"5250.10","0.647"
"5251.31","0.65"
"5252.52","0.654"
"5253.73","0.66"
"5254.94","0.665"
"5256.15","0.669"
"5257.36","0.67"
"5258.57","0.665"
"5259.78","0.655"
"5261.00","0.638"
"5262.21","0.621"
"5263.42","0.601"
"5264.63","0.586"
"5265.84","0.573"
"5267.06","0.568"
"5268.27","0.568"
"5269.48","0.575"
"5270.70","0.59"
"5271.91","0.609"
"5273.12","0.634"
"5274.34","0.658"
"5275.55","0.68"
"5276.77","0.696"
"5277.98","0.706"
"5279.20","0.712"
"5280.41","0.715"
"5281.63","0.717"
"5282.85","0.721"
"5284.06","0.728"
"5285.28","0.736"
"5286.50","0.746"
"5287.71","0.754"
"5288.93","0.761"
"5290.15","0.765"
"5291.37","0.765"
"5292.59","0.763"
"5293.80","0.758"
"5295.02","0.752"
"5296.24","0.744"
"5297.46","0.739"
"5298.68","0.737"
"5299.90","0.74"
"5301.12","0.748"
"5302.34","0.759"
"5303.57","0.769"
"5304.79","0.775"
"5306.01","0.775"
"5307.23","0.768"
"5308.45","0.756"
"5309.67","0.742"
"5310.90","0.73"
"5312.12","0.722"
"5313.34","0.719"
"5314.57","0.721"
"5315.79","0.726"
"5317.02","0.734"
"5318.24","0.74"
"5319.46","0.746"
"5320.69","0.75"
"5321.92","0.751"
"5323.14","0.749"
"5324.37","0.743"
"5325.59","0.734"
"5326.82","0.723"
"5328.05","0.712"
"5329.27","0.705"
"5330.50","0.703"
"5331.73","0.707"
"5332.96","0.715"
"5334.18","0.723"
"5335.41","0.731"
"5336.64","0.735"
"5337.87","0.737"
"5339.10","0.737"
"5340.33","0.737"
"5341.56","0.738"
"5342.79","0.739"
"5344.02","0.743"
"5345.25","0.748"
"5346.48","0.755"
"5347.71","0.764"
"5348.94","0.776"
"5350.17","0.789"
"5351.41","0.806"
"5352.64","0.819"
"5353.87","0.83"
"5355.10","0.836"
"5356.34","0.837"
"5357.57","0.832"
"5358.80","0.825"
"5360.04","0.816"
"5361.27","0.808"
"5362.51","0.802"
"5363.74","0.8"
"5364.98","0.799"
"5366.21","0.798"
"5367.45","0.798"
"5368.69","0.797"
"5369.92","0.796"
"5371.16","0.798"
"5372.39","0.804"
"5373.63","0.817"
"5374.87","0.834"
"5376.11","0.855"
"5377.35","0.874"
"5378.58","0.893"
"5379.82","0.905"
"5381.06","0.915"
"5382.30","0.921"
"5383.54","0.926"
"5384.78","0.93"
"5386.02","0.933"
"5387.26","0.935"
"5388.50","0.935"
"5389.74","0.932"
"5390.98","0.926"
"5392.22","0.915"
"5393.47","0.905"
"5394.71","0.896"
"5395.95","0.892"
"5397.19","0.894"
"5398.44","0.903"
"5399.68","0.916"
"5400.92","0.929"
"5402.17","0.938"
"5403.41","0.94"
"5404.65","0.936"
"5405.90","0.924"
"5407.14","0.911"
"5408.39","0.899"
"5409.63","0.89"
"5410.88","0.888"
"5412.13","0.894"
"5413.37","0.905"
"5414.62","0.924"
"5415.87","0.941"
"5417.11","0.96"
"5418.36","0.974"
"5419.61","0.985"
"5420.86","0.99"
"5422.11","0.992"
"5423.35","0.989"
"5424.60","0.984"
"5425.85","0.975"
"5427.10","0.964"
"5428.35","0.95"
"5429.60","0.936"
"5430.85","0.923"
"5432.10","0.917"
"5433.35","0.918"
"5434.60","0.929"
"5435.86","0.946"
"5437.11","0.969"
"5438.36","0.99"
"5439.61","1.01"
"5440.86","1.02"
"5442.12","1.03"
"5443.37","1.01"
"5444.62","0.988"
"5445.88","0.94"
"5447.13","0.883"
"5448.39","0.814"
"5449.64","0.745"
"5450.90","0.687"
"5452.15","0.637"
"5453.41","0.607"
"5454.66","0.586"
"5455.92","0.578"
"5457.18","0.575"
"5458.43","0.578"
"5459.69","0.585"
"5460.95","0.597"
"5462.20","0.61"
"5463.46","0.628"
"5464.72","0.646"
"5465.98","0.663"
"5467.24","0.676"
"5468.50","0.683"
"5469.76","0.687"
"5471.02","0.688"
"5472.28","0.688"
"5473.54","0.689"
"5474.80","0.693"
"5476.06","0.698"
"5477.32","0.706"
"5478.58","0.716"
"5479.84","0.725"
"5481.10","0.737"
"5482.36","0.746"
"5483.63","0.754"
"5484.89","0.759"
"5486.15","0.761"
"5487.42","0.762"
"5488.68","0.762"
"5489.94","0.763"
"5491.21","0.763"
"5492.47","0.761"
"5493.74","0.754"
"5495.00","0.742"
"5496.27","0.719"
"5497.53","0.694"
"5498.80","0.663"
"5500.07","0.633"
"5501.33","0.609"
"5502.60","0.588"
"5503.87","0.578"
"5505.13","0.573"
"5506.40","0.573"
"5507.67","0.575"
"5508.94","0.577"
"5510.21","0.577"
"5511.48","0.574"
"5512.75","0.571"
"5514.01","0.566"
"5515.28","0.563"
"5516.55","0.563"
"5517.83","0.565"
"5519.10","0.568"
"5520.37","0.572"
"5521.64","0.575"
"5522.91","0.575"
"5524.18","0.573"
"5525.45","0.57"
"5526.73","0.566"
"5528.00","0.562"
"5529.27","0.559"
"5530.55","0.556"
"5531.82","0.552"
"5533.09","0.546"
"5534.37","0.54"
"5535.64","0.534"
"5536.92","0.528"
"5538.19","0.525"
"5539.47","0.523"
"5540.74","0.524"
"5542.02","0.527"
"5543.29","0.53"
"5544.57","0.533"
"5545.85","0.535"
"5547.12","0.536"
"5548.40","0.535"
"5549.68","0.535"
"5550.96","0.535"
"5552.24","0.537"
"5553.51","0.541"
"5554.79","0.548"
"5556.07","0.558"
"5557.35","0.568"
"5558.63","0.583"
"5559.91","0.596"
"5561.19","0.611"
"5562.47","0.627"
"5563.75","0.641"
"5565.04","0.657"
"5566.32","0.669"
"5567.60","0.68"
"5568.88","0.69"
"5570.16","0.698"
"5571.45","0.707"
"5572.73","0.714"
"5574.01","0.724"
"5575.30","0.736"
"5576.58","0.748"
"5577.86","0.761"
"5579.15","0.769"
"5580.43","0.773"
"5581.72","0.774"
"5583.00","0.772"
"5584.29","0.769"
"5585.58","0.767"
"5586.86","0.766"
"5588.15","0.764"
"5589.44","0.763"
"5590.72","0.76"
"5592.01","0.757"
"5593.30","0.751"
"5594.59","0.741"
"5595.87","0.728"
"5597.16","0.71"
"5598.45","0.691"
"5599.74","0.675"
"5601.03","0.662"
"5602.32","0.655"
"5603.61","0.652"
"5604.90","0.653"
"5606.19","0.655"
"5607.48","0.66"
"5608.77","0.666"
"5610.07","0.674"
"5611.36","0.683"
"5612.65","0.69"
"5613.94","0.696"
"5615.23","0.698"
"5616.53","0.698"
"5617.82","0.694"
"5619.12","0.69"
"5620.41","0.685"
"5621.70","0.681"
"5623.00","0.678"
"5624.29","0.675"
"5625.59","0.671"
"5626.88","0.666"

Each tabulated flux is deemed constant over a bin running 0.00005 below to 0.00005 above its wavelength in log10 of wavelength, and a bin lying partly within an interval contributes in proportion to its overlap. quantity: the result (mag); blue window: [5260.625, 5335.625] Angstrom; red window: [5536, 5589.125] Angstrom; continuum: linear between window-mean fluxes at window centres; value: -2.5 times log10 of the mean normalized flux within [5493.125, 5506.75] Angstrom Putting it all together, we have 0.01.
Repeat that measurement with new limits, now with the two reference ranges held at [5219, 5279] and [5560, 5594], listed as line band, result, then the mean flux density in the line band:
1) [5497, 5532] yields 0.22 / 0.581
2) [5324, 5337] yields -0.07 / 0.721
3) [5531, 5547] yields 0.32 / 0.534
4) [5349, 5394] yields -0.24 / 0.853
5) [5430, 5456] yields -0.24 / 0.87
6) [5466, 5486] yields -0.01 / 0.71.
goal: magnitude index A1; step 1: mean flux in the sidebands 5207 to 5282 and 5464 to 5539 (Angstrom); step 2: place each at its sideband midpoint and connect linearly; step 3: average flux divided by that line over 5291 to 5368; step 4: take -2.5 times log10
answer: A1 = -0.19 mag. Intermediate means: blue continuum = 0.634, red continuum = 0.638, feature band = 0.758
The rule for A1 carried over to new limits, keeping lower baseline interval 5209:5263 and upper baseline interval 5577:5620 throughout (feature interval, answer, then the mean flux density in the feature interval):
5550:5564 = 0.23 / 0.574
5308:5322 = -0.12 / 0.735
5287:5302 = -0.15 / 0.753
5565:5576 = 0.02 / 0.7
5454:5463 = 0.17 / 0.588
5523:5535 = 0.25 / 0.559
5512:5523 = 0.22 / 0.569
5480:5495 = -0.09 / 0.755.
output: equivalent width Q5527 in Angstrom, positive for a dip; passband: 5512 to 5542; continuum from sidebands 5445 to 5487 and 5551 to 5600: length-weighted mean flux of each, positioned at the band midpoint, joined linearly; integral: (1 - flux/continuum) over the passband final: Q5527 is 5.9 Angstrom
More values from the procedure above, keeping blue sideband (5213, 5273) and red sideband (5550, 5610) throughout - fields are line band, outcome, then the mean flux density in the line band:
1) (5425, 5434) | -3.71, 0.942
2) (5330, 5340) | -1.03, 0.724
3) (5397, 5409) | -4.62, 0.92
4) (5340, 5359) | -3.68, 0.786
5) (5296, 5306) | -1.53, 0.753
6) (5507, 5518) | 1.72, 0.57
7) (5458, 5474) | 0.55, 0.648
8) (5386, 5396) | -3.87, 0.919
